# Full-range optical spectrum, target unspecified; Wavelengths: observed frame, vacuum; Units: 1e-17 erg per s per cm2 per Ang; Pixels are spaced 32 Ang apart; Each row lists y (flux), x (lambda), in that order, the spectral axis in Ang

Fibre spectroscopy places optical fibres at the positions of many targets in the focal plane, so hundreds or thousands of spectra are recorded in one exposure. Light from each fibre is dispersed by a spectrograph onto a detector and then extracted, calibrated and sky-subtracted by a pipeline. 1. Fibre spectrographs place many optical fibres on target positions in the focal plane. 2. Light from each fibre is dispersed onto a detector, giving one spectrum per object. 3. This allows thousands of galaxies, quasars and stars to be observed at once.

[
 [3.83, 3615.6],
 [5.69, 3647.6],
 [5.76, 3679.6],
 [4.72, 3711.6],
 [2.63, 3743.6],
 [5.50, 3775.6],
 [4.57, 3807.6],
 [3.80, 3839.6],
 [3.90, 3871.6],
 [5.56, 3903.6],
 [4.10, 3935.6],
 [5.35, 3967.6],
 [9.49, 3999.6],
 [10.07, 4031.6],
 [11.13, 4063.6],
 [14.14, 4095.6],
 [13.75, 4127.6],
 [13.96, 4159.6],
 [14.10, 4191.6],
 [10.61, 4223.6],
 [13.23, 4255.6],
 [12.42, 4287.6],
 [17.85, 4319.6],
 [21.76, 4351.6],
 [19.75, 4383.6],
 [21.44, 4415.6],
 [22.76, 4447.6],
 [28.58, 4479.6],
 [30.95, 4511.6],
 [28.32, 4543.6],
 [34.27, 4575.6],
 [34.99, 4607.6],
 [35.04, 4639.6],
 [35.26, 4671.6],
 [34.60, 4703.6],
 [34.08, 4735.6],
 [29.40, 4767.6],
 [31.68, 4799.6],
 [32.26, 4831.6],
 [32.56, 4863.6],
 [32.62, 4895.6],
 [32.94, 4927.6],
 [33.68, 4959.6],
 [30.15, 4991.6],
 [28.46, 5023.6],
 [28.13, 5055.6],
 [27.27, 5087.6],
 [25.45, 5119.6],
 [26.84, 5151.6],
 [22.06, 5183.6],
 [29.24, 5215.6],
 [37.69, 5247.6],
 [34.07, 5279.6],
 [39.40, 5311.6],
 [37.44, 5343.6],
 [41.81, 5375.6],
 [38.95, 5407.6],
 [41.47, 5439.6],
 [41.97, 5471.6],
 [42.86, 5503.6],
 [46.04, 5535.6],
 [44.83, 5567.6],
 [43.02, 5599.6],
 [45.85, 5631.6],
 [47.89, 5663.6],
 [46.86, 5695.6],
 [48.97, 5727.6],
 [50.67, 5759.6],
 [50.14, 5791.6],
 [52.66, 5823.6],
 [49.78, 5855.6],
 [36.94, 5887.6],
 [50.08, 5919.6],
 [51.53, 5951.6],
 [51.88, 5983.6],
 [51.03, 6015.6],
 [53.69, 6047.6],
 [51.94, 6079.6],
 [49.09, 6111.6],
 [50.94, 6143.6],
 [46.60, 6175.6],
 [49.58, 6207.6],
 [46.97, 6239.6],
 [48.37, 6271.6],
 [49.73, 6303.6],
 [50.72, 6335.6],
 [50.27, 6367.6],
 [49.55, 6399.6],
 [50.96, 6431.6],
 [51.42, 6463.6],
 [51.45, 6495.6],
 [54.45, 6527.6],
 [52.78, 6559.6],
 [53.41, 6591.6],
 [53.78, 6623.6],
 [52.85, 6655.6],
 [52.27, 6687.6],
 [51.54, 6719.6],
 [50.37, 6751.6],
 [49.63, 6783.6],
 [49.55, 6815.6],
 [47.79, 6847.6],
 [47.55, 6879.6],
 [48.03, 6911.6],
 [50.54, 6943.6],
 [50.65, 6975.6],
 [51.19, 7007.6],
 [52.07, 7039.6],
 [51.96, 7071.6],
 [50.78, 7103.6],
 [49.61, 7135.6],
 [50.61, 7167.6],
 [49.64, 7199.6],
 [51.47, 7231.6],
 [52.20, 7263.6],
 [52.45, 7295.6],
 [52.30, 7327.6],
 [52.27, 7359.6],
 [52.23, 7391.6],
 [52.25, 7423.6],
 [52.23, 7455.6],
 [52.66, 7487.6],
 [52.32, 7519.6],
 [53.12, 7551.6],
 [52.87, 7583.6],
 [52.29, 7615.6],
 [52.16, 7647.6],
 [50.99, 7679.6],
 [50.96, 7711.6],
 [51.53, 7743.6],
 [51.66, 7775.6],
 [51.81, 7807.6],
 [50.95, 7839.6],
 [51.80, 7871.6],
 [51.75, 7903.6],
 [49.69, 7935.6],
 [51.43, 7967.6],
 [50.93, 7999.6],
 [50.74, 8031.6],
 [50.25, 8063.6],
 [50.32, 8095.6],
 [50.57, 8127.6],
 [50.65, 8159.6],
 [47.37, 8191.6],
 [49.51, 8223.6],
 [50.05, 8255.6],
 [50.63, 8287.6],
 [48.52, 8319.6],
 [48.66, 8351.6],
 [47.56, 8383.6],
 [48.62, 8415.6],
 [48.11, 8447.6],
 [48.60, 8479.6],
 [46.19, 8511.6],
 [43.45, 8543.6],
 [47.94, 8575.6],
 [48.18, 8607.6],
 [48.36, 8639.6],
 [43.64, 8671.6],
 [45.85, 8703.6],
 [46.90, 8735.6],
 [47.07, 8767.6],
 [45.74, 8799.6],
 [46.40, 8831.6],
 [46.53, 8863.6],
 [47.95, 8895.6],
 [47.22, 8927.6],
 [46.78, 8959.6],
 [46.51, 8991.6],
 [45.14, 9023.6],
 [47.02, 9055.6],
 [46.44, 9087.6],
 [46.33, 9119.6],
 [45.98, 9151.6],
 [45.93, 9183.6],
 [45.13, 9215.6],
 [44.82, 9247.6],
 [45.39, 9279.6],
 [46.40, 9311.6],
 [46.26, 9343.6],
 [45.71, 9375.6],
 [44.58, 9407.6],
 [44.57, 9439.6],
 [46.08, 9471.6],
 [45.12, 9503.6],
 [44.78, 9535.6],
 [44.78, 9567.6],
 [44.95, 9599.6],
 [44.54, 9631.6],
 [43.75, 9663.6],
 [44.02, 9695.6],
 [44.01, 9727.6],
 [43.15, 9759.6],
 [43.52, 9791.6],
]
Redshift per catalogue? 0.000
